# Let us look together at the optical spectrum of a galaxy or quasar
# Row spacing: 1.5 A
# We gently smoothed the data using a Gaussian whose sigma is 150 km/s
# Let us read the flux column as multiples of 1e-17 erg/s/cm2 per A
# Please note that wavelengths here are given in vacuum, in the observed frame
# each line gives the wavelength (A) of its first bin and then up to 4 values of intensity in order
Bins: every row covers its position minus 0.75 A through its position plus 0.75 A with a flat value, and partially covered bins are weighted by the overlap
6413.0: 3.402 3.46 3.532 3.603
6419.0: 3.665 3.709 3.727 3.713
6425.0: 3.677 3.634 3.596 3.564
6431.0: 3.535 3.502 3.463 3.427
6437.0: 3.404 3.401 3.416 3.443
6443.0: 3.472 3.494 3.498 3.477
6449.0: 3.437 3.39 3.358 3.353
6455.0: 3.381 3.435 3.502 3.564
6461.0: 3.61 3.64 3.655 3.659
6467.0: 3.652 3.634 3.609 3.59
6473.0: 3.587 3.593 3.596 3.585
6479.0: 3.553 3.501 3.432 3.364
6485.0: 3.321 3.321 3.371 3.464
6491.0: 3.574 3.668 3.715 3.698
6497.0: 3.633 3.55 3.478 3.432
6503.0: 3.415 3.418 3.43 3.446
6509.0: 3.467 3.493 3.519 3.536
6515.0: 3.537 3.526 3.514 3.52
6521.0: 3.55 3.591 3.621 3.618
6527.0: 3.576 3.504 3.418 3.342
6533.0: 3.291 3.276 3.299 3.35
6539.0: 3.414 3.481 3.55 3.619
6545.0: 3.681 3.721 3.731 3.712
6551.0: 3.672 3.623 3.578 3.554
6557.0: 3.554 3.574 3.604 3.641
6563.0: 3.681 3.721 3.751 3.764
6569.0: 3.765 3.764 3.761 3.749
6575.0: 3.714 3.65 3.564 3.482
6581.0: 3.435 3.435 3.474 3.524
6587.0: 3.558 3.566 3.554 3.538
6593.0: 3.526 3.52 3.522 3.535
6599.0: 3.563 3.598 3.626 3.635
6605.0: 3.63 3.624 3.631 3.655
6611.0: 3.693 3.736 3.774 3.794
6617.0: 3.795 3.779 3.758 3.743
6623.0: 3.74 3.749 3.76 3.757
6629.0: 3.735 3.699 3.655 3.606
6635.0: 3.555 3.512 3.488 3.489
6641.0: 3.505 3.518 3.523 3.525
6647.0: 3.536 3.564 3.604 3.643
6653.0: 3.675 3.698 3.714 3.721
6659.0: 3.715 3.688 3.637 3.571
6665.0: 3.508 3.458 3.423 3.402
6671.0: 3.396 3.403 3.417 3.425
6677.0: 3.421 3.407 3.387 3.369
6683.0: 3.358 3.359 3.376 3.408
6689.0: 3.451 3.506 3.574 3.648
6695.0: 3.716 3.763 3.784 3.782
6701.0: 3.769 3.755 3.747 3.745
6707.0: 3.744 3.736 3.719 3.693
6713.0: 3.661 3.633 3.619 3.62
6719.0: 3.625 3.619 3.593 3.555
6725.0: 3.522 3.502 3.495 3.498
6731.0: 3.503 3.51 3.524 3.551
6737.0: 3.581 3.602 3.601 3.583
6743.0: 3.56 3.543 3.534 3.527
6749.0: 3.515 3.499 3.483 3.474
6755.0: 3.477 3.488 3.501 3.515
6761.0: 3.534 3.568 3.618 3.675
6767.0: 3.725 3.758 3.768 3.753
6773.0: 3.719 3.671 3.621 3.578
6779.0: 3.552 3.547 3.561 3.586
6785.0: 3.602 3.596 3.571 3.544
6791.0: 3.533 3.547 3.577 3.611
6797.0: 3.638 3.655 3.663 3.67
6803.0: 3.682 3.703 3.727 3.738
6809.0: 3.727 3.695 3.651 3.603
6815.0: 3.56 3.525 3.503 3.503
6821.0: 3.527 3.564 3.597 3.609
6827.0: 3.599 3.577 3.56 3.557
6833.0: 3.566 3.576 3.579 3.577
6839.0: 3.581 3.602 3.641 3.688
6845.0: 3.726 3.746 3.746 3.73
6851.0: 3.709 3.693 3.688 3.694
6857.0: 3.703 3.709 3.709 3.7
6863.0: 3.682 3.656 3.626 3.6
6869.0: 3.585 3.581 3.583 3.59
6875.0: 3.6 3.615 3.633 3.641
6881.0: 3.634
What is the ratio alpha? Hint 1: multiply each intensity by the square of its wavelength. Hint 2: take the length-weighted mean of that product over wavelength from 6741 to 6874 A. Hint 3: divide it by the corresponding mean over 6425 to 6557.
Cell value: 1.1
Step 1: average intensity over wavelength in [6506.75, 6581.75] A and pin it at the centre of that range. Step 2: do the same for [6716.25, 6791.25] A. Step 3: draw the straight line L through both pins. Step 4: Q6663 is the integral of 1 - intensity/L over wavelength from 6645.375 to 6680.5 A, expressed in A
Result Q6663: 0.3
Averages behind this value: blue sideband 3.57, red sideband 3.57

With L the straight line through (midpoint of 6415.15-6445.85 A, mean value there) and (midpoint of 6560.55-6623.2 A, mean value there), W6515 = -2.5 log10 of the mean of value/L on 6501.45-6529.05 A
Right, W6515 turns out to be 0.025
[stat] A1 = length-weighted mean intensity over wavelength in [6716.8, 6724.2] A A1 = 3.6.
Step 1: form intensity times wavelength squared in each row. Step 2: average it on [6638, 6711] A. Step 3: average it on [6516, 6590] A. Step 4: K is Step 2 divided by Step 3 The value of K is 1.04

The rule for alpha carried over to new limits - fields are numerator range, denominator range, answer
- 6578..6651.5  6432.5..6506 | 1.08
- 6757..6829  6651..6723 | 1.04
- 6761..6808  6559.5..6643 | 1.06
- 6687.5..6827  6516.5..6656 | 1.05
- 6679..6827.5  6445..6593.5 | 1.09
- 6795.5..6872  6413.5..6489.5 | 1.16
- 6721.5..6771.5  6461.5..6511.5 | 1.09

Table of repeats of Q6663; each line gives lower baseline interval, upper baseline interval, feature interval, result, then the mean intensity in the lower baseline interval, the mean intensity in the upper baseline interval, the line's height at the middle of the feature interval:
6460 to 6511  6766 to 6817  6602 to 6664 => -1.2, 3.53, 3.64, 3.58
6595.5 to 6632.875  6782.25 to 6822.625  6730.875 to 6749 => 0.4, 3.69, 3.61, 3.64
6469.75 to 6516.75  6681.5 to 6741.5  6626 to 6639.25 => -0.2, 3.51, 3.6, 3.57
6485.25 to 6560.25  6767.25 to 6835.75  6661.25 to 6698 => 1.0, 3.52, 3.62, 3.57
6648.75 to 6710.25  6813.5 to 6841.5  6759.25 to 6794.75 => -0.5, 3.57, 3.57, 3.57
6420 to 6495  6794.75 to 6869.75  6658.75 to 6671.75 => 0.2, 3.53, 3.64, 3.59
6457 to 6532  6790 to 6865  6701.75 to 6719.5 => -0.5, 3.53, 3.64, 3.6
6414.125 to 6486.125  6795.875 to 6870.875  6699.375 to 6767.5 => 0.3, 3.53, 3.64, 3.61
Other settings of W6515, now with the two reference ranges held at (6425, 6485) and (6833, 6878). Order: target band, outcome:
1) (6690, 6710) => -0.04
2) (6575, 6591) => 0.01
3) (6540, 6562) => -0.02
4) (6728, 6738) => 0.02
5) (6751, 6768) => 0.02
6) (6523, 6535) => 0.02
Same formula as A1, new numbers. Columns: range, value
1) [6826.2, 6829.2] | 3.59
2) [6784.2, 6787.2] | 3.6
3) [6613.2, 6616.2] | 3.78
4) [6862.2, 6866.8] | 3.65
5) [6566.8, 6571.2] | 3.76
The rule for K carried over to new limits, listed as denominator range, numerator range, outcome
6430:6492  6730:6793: 1.12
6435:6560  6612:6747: 1.08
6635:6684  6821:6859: 1.09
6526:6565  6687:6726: 1.08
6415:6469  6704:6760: 1.10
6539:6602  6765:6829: 1.07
